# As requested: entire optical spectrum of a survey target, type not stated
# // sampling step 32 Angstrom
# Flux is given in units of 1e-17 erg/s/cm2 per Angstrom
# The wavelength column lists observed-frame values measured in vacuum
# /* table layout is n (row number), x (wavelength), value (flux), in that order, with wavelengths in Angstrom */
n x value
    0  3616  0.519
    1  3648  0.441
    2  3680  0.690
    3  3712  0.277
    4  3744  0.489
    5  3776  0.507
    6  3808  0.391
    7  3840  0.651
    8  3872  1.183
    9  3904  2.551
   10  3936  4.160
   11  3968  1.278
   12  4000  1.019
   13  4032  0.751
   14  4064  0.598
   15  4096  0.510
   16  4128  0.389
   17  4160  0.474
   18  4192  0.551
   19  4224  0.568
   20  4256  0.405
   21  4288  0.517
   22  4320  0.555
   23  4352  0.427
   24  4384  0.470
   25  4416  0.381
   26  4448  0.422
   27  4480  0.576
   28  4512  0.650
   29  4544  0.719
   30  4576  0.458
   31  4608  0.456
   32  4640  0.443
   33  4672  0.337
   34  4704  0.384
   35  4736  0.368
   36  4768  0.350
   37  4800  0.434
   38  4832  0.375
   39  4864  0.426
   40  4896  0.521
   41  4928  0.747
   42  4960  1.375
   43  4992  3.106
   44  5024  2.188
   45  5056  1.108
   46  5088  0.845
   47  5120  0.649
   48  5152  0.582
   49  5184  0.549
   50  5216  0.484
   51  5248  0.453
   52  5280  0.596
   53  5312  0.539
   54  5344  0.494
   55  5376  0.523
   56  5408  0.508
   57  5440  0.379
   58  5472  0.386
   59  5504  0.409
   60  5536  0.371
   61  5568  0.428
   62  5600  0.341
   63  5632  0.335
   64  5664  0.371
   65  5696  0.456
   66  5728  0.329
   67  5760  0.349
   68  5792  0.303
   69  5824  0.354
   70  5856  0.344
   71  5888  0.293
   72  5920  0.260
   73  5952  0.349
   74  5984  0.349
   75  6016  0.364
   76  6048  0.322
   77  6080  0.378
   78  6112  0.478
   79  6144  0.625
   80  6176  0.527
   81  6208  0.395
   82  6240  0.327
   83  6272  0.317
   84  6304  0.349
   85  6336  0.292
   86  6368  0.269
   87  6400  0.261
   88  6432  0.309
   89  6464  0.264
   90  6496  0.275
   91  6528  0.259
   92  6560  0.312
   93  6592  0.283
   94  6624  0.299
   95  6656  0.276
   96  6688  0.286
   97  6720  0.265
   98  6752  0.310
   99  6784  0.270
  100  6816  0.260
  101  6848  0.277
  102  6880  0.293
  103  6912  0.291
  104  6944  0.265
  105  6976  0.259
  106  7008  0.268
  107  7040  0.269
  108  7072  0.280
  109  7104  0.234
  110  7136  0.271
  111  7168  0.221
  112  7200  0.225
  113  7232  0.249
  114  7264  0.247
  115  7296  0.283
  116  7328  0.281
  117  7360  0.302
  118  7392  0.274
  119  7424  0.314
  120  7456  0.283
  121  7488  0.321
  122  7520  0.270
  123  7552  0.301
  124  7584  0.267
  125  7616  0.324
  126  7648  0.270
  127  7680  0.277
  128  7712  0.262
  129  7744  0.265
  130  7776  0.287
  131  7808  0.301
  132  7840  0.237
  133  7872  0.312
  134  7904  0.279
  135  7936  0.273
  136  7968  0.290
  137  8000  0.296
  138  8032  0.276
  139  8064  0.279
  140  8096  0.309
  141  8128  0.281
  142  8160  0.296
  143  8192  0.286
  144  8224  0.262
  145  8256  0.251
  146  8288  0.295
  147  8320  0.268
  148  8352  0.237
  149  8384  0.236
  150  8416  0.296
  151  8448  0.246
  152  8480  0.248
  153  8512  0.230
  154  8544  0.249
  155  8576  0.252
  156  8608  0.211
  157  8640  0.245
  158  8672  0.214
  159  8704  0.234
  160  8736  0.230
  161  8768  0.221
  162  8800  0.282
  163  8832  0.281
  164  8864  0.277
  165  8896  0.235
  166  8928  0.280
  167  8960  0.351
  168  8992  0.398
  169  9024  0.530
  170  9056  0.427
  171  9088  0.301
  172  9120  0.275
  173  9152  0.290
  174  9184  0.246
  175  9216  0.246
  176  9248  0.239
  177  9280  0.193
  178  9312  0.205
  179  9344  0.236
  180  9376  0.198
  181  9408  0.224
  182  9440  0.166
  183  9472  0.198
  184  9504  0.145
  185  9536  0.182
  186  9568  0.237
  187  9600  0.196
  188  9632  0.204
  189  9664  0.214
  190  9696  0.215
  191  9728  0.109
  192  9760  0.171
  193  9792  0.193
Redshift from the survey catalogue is 2.229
